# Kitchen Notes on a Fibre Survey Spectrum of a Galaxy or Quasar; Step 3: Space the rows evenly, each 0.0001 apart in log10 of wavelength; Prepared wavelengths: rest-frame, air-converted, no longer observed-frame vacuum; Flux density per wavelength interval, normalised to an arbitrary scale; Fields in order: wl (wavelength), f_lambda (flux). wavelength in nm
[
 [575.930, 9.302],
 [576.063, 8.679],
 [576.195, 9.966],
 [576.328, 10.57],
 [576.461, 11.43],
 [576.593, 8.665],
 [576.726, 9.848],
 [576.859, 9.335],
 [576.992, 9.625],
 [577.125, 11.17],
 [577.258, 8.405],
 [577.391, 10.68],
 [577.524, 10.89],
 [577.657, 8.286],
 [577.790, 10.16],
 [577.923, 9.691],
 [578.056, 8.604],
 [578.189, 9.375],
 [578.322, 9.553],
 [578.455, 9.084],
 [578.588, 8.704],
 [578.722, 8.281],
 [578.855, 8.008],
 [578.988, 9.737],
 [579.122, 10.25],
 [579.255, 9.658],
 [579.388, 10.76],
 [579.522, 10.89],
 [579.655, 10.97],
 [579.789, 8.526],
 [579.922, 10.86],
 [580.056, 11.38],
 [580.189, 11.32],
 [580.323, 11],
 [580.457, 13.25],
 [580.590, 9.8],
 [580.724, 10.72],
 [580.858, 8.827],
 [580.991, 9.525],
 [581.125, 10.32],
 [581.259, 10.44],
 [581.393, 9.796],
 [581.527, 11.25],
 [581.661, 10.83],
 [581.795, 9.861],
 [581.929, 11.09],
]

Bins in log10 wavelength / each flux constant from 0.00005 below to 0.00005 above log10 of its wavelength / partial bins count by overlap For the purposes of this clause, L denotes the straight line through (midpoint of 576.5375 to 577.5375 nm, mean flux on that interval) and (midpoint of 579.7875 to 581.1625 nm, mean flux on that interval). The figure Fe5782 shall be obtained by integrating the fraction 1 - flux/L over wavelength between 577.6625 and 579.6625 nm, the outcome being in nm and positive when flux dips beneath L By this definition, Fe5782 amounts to 0.13 nm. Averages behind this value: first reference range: 9.78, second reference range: 10.6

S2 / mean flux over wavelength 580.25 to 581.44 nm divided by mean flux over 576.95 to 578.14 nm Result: 1.07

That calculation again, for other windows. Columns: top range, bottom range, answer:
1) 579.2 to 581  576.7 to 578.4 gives 1.10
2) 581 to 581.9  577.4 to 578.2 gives 1.08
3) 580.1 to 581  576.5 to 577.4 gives 1.11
